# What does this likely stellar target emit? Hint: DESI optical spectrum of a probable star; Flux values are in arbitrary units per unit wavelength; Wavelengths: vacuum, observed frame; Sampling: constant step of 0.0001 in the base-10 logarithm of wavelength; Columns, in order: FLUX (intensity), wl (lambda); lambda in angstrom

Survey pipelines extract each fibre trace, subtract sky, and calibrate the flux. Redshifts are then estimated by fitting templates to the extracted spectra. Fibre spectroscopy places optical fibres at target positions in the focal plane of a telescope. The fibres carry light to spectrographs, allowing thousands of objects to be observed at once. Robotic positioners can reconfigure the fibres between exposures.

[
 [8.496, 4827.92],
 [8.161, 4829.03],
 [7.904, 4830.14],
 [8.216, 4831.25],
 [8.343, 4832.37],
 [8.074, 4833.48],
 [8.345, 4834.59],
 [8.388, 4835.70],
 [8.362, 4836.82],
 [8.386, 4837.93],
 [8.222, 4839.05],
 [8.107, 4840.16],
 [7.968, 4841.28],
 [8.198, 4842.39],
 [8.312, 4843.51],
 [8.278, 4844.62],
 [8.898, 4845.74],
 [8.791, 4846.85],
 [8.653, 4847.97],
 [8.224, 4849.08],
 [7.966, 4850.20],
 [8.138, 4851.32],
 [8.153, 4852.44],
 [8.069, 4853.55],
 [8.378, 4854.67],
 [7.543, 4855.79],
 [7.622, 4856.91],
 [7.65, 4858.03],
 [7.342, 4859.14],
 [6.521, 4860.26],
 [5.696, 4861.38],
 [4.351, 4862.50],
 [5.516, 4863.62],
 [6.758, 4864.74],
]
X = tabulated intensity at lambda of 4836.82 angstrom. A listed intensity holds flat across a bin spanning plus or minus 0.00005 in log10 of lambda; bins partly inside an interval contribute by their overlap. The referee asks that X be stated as 8.362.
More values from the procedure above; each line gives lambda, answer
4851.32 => 8.138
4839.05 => 8.222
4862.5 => 4.351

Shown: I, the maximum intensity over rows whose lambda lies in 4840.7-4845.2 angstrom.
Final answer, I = 8.312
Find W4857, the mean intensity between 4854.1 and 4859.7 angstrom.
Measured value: 7.71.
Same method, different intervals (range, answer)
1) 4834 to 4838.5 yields 8.36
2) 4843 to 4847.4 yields 8.59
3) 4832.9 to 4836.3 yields 8.28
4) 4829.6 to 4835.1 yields 8.18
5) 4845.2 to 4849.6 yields 8.66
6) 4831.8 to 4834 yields 8.19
